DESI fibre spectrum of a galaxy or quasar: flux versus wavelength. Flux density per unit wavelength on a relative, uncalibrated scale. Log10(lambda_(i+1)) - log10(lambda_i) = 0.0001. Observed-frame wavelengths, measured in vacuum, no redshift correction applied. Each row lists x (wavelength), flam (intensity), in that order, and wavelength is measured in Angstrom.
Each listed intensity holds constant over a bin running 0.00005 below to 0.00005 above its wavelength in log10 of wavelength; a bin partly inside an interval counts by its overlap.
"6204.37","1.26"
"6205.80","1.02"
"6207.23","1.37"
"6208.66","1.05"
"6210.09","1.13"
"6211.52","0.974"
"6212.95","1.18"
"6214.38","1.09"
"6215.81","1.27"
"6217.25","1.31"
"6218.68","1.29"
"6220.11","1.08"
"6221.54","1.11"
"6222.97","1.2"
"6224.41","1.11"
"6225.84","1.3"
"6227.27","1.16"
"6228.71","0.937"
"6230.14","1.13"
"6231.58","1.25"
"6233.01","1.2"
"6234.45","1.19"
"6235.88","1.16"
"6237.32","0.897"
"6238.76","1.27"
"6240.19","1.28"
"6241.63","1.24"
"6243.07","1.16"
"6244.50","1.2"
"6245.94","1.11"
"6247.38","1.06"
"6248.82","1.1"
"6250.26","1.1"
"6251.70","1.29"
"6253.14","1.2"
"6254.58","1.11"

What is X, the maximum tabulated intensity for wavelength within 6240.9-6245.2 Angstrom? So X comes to 1.24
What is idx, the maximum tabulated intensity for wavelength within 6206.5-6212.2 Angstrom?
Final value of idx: 1.37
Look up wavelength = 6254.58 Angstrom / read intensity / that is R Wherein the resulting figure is 1.11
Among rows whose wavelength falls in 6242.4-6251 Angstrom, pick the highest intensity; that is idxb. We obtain 1.2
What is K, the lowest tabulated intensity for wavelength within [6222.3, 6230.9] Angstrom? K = 0.937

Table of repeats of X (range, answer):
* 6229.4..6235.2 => 1.25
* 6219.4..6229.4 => 1.3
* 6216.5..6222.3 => 1.31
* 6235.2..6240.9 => 1.28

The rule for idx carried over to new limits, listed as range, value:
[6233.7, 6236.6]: 1.19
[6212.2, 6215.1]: 1.18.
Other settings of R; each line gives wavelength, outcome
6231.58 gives 1.25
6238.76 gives 1.27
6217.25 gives 1.31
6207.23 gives 1.37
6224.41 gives 1.11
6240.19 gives 1.28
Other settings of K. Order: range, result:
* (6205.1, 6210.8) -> 1.02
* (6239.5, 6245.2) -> 1.16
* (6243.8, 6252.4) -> 1.06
